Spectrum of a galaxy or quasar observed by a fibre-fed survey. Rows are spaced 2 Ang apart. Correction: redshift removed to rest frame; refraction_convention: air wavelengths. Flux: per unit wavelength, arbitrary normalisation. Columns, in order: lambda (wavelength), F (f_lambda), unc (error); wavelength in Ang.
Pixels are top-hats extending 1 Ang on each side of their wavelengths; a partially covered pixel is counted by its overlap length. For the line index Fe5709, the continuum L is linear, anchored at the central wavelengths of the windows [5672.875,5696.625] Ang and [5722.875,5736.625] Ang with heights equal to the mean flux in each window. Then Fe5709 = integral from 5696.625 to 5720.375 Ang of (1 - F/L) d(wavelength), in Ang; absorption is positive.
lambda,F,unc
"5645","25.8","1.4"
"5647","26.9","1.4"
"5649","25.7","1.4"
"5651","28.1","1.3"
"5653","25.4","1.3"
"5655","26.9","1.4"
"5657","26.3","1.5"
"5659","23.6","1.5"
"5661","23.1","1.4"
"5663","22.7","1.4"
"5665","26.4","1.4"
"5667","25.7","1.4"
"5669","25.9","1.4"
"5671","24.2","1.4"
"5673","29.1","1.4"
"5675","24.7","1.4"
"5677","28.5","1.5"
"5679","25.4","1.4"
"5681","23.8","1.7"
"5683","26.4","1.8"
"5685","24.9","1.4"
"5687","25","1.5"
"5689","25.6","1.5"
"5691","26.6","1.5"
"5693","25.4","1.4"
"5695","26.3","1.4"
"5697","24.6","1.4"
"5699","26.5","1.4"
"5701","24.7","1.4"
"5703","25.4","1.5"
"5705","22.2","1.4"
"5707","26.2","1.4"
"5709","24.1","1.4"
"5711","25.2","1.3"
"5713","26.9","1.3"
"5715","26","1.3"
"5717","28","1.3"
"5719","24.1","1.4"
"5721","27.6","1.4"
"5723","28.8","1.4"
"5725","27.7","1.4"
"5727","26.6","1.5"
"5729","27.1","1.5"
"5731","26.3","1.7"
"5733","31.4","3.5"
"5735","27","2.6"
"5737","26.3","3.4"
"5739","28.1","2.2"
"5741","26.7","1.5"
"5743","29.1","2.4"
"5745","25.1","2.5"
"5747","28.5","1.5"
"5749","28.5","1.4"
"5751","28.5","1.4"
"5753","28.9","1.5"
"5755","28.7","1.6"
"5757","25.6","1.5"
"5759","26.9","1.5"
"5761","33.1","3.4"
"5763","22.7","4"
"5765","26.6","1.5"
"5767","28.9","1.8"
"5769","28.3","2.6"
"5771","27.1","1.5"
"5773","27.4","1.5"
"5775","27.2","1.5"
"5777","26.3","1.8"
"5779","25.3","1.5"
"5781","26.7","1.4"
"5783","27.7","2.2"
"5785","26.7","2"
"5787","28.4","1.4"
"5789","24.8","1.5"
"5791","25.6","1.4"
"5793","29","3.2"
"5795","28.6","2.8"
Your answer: 1.3 Ang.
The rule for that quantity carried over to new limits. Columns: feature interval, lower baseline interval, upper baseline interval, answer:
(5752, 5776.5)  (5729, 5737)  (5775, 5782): -0.8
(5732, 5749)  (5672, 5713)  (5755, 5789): -0.8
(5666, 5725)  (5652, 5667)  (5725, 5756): 0.9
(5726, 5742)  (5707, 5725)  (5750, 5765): -0.3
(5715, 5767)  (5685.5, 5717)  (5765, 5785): -2.3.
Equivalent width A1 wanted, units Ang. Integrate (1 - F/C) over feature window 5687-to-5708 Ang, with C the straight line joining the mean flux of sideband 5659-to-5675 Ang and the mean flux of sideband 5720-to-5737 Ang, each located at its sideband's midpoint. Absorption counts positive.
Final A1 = 0.9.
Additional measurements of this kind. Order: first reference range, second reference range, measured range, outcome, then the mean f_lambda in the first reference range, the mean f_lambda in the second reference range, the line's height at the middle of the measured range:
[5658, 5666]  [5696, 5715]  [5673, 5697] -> -1.2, 23.9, 25.1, 24.6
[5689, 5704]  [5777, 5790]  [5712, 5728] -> -0.7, 25.6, 26.6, 25.9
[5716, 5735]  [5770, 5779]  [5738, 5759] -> -0.4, 27.5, 26.8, 27.2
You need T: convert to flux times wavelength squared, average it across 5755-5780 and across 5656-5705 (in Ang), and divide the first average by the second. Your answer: 1.1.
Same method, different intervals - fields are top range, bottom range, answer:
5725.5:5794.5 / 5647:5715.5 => 1.10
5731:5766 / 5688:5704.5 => 1.11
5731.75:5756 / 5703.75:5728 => 1.08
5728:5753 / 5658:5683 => 1.12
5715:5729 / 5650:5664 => 1.10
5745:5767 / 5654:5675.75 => 1.13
